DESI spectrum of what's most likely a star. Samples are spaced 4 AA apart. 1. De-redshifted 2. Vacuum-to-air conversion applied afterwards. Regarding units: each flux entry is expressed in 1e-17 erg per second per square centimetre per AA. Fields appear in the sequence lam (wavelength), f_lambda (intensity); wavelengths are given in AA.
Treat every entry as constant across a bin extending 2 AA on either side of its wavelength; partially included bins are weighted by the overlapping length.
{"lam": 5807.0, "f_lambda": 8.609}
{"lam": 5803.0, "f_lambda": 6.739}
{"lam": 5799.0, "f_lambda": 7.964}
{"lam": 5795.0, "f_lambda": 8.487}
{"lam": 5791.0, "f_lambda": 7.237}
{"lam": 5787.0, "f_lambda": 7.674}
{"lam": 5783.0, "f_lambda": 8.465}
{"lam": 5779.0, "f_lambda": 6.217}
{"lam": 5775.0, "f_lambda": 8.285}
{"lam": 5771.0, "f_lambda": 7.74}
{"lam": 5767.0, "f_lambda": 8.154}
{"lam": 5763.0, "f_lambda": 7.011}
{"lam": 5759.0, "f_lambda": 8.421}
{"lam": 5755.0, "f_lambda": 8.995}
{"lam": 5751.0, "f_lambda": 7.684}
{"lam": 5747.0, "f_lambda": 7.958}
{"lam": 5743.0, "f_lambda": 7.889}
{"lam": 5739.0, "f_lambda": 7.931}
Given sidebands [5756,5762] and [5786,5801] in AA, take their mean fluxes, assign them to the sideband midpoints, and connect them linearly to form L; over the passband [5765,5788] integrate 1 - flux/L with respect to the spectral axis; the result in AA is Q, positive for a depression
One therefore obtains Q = 0.9 AA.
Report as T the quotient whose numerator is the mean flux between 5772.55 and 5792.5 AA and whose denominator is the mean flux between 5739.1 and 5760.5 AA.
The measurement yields 0.93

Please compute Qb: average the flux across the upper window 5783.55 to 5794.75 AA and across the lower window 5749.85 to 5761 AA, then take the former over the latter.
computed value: 0.92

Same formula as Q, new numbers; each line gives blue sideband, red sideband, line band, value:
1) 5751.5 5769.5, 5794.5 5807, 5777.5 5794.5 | 0.78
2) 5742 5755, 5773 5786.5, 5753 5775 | -0.69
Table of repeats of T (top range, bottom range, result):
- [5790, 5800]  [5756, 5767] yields 1.01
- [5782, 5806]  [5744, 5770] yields 0.97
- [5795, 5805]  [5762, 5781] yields 1.01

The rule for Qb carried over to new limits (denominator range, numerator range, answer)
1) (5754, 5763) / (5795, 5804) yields 0.92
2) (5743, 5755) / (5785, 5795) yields 0.95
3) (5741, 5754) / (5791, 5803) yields 0.98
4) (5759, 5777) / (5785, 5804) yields 0.97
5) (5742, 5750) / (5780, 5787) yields 1.00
